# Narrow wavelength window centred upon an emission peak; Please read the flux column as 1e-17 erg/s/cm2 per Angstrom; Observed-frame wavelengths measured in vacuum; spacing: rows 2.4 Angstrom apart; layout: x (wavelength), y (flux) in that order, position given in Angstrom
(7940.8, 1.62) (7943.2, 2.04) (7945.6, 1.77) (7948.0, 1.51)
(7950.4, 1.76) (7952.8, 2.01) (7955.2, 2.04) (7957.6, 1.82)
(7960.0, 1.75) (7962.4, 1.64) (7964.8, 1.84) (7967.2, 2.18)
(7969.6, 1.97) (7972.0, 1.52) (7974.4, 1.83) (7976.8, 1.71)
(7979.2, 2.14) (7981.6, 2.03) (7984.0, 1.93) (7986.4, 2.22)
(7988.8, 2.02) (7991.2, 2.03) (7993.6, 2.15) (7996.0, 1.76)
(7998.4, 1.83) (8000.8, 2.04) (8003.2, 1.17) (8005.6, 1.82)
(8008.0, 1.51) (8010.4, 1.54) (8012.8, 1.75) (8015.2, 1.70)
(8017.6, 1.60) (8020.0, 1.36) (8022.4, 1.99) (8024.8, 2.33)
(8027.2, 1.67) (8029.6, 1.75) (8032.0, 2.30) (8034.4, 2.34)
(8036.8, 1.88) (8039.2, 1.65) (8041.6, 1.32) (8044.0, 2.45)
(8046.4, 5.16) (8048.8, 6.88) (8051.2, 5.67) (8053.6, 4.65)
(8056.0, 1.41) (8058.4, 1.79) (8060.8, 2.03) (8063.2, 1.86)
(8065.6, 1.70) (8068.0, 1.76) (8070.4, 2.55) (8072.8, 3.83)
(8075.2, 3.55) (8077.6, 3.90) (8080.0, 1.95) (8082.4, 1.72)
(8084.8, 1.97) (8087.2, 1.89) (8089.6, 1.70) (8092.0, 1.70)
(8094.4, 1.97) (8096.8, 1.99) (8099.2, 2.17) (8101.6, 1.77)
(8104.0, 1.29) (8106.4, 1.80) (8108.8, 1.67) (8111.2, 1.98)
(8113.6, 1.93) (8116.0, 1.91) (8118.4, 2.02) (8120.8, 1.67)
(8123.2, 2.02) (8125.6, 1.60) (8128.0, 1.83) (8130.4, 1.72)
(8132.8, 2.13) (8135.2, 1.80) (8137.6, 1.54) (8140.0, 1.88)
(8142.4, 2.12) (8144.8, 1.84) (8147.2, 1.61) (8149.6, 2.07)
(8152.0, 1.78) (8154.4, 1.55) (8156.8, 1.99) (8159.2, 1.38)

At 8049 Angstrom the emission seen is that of H-alpha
